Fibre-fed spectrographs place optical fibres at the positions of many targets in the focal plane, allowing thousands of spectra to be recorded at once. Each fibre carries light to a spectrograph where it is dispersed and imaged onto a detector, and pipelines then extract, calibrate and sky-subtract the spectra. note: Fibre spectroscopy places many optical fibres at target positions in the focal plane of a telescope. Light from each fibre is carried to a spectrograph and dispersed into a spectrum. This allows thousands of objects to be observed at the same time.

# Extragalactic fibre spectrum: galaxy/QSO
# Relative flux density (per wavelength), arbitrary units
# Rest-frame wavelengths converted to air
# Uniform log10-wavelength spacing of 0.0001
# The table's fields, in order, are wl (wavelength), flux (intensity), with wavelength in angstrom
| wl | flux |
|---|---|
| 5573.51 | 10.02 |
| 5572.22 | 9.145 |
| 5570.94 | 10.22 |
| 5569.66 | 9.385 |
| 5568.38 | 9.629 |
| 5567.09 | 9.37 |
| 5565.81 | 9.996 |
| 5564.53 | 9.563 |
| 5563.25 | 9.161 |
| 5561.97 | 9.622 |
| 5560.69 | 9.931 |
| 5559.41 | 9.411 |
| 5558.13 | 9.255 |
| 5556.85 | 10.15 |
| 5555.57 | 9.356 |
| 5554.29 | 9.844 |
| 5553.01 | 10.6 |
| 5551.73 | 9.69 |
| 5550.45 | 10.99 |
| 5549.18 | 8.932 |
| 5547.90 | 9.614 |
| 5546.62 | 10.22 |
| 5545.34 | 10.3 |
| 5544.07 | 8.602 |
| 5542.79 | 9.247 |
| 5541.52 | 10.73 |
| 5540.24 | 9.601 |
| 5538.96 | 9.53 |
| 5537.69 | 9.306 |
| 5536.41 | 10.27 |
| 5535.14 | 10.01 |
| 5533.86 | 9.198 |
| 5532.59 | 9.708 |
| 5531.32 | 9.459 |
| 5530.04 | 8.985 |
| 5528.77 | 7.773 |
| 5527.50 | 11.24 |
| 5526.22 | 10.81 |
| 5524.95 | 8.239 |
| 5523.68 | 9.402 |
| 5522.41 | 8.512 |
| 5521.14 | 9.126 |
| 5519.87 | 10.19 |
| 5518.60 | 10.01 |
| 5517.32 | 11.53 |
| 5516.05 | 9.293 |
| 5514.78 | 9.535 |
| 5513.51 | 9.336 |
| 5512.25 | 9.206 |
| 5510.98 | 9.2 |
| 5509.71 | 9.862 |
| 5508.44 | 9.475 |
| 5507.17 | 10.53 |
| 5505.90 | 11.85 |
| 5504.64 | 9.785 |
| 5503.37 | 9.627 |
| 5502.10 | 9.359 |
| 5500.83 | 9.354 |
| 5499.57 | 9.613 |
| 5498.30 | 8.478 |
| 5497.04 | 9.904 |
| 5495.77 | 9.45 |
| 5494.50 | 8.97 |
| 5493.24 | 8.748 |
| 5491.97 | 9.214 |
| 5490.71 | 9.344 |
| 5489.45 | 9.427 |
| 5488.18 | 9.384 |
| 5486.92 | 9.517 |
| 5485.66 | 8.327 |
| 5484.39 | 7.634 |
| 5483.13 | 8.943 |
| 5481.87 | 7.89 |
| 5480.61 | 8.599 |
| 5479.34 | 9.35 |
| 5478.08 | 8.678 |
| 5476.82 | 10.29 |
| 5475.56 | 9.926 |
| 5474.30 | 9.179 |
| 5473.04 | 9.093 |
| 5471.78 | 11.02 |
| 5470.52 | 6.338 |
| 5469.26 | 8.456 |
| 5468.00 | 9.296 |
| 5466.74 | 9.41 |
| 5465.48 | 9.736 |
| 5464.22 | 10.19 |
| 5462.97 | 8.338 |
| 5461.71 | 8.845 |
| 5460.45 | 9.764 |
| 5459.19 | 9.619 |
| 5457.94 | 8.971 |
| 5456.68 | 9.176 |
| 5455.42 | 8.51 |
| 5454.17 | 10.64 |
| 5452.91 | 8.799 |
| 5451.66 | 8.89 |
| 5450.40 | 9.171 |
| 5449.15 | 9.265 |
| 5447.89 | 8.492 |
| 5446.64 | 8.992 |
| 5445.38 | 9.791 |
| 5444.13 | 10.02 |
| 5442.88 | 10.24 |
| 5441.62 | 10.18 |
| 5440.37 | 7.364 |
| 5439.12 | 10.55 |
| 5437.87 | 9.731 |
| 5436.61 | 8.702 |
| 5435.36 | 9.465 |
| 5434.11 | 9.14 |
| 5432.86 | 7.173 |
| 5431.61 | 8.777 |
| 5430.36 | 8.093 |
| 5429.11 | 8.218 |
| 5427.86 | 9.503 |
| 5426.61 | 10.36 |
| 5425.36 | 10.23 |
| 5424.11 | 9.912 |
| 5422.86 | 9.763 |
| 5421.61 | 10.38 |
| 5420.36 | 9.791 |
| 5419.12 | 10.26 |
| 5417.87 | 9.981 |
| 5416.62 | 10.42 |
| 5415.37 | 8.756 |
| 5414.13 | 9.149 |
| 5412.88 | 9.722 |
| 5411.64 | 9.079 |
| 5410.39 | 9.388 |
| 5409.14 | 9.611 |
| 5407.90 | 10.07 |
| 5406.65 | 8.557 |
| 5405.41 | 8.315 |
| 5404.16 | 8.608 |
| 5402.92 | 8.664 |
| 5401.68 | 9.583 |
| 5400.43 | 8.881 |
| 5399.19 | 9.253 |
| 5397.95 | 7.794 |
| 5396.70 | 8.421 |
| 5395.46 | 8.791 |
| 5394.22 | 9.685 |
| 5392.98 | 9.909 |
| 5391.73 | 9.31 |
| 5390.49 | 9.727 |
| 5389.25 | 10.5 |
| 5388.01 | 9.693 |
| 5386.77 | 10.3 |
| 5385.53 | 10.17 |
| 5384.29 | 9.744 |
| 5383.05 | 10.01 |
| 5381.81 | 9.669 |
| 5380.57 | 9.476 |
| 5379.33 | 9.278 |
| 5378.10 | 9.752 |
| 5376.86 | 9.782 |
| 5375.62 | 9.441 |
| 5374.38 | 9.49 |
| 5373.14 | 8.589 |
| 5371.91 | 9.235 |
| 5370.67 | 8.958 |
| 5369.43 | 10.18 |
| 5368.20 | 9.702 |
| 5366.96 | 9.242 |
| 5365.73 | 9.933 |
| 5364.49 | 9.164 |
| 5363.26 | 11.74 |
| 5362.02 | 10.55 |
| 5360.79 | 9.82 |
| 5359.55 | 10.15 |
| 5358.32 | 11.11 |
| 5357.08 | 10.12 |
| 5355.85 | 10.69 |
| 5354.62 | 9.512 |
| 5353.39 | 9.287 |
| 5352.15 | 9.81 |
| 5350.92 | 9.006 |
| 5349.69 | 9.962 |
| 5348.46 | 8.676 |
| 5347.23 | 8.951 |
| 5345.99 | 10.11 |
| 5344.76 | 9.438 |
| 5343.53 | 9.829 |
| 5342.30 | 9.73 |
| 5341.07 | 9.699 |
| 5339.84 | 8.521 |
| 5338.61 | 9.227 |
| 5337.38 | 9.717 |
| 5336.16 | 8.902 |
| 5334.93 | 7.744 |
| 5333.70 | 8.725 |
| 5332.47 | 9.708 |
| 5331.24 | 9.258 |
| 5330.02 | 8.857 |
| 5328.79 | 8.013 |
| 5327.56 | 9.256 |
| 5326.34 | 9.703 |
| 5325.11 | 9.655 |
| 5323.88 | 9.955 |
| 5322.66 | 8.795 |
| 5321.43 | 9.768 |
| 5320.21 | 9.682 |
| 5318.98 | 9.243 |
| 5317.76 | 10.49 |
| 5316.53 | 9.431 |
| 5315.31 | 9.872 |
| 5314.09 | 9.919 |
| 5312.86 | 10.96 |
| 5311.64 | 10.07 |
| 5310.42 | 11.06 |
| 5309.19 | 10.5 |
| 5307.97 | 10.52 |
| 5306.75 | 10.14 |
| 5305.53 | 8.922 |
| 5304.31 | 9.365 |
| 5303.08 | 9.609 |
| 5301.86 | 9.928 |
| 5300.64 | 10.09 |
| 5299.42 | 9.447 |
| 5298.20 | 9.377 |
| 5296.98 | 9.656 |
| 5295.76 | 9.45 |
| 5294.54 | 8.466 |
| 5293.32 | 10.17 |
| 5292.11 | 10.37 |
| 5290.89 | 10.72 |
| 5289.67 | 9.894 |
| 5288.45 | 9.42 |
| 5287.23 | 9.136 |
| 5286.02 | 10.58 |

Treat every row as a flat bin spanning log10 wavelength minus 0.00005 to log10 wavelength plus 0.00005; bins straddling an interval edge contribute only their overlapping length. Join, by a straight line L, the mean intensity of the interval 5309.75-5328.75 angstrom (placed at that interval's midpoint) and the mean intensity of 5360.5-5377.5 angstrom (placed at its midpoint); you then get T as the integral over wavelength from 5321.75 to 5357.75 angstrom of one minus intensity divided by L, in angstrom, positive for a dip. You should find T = 1.5 angstrom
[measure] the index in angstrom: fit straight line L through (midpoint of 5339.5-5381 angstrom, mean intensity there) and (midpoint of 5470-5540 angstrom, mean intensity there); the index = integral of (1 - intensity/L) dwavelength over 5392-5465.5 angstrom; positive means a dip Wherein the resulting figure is 2.1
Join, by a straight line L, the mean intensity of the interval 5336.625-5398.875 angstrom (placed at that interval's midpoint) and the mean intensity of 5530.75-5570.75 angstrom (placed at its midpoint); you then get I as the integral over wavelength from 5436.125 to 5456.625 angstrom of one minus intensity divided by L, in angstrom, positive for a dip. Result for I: 0.7 angstrom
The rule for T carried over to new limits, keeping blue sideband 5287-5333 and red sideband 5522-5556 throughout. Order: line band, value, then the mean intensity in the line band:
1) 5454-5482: 1.4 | 9.19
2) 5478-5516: 1.4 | 9.3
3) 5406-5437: 0.9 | 9.39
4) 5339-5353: 0.4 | 9.42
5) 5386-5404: 0.7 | 9.31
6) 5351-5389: -0.5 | 9.82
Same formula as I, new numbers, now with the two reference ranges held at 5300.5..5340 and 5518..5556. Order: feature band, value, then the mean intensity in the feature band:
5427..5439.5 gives 0.9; 8.93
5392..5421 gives 1.1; 9.25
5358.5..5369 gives -0.5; 10.1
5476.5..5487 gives 1.0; 8.72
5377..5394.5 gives -0.4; 9.8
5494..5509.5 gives -0.1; 9.71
